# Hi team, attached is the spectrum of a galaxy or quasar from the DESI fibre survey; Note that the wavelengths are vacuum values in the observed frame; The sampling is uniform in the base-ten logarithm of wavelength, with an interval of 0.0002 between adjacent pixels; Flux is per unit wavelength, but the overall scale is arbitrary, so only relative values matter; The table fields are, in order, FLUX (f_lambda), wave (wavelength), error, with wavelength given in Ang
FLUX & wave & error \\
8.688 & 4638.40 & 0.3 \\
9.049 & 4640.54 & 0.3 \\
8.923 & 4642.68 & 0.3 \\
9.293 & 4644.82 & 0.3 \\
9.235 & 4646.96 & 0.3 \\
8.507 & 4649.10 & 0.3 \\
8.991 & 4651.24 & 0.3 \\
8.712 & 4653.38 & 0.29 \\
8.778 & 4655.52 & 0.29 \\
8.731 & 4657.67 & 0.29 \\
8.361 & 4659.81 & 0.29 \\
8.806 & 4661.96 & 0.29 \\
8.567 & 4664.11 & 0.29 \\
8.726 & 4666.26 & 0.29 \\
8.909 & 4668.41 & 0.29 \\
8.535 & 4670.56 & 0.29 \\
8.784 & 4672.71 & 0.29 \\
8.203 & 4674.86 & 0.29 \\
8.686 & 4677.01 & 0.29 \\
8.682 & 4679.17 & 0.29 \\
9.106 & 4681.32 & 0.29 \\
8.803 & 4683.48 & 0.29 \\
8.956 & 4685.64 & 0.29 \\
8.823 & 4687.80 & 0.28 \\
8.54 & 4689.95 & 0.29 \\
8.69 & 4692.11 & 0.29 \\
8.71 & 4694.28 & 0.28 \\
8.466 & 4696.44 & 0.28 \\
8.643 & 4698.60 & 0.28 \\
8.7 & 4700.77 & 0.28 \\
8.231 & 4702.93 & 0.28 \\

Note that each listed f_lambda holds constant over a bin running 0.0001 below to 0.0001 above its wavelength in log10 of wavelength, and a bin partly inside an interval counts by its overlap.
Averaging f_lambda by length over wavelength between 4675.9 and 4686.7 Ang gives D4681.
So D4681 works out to 8.84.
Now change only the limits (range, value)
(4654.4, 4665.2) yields 8.65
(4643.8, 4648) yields 9.26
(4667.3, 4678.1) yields 8.62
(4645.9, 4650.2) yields 8.88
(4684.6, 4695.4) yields 8.74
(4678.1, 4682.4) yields 8.9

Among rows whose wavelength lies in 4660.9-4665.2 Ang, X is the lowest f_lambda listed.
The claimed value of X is 8.567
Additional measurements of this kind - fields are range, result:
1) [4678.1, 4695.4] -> 8.54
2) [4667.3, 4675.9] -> 8.203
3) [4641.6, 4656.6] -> 8.507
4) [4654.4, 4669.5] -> 8.361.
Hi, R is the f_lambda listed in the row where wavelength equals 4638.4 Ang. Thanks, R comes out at 8.688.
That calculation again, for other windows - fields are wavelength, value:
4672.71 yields 8.784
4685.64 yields 8.956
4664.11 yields 8.567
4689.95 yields 8.54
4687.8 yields 8.823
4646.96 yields 9.235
